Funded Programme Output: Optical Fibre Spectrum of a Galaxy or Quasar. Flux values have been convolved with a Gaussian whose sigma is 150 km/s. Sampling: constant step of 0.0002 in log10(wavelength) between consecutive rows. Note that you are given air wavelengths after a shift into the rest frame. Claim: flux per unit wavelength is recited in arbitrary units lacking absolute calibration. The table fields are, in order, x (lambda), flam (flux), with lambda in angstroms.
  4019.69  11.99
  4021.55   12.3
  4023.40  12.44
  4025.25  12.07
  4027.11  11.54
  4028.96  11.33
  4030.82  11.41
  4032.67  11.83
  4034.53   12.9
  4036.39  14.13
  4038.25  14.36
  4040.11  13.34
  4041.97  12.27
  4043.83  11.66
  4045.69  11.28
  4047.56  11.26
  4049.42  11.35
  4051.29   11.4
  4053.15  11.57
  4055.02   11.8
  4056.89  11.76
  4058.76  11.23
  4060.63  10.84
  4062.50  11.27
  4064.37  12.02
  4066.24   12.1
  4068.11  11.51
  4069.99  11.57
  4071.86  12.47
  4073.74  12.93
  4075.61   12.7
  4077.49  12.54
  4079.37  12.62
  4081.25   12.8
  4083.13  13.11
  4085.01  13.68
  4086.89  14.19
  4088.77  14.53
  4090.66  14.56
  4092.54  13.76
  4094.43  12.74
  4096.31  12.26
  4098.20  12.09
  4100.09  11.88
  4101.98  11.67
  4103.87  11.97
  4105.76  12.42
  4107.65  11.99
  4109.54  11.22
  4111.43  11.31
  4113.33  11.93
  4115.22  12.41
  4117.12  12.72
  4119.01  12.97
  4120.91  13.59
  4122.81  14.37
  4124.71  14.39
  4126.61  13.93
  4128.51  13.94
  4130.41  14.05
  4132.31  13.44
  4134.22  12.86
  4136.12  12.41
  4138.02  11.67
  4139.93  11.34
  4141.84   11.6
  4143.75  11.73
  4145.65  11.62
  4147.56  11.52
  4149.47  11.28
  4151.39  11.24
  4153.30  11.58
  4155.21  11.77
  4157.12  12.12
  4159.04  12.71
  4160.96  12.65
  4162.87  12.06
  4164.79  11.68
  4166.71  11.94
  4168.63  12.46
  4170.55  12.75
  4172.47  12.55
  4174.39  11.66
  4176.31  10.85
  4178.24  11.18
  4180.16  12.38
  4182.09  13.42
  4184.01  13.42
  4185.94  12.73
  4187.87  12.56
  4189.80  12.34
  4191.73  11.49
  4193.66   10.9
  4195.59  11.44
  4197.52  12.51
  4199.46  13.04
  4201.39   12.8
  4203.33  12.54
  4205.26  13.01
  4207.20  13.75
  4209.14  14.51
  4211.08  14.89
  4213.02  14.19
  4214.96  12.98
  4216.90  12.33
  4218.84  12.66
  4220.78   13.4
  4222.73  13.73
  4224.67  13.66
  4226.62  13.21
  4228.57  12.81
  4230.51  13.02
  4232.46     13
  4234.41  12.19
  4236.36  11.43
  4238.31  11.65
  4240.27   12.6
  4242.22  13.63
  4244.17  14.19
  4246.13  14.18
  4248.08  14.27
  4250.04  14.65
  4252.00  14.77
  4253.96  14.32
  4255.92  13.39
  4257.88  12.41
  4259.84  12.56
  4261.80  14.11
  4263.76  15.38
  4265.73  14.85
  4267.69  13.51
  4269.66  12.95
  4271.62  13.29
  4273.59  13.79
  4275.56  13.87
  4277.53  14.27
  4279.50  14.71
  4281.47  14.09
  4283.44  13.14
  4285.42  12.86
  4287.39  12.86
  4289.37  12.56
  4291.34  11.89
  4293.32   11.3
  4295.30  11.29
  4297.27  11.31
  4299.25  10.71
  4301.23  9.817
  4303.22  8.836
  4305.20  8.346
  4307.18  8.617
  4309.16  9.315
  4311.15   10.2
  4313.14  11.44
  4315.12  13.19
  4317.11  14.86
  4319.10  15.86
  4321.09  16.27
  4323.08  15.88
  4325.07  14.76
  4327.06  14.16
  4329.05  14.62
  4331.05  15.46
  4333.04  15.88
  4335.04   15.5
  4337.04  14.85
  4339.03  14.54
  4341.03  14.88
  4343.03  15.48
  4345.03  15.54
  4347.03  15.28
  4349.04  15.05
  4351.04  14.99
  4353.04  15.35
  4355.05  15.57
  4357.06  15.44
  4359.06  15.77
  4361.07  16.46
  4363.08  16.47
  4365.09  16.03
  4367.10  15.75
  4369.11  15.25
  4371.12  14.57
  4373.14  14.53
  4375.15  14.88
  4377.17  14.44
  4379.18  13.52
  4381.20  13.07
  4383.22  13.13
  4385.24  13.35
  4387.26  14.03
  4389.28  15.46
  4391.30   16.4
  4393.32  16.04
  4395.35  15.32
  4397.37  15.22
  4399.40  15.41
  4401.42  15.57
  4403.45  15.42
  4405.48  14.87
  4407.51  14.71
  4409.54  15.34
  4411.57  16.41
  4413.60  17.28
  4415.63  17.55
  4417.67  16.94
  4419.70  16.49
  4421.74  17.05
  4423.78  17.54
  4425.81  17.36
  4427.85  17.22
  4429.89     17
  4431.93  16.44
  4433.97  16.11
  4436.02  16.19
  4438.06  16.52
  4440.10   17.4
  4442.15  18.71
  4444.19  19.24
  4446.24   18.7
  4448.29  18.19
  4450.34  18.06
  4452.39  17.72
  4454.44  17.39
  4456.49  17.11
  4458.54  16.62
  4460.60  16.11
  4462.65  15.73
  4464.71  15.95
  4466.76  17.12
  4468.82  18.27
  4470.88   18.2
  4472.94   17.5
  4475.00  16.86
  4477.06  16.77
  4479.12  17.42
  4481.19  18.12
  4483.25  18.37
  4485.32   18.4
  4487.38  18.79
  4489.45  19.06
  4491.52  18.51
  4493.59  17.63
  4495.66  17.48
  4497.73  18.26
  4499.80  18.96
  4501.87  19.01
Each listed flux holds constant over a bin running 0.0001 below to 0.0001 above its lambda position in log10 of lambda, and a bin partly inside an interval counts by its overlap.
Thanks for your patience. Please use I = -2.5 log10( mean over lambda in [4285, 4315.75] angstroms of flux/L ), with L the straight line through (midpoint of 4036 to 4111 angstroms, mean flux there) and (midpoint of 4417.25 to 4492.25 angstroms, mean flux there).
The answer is 0.38 mag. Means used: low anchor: 12.4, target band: 10.8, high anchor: 17.4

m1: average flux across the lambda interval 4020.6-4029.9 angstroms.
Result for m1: 11.9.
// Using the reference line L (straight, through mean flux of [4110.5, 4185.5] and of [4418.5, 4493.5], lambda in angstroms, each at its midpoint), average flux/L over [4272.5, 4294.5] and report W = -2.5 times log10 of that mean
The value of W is 0.111 mag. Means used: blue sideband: 12.4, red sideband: 17.5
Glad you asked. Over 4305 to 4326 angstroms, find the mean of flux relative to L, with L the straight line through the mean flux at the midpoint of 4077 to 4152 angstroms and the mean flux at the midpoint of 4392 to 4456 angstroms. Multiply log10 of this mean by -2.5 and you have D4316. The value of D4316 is 0.20 mag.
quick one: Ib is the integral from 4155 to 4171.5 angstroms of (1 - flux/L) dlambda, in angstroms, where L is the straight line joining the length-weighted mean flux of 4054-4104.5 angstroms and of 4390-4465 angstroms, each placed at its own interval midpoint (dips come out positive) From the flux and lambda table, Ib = 1.5 angstroms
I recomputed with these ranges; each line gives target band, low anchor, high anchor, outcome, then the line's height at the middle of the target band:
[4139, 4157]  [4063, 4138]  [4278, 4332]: 0.106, 12.7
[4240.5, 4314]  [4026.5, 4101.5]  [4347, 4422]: 0.137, 14.4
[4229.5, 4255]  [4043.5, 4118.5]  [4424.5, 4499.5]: 0.086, 14.5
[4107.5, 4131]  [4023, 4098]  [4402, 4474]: 0.008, 13.1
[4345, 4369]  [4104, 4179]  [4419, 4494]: 0.014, 15.8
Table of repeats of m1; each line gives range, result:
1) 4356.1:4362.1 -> 15.9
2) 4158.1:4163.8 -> 12.5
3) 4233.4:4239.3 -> 11.8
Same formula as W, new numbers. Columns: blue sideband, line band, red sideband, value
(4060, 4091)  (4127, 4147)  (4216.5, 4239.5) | 0.018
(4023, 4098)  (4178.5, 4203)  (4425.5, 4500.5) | 0.137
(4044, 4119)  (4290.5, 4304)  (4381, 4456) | 0.355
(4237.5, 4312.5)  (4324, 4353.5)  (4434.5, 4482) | -0.060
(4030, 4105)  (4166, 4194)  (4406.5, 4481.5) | 0.133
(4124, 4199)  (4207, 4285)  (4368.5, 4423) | -0.017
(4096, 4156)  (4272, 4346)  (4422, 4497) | 0.155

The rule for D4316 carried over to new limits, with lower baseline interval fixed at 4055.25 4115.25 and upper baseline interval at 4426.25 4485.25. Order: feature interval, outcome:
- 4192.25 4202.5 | 0.15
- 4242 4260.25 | 0.05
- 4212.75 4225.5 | 0.07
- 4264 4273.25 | 0.08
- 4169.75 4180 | 0.15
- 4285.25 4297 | 0.25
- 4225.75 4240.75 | 0.15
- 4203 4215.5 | 0.02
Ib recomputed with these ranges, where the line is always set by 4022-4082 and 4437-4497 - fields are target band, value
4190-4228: 3.22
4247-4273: 1.73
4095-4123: 1.24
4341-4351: 0.48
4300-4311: 4.52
